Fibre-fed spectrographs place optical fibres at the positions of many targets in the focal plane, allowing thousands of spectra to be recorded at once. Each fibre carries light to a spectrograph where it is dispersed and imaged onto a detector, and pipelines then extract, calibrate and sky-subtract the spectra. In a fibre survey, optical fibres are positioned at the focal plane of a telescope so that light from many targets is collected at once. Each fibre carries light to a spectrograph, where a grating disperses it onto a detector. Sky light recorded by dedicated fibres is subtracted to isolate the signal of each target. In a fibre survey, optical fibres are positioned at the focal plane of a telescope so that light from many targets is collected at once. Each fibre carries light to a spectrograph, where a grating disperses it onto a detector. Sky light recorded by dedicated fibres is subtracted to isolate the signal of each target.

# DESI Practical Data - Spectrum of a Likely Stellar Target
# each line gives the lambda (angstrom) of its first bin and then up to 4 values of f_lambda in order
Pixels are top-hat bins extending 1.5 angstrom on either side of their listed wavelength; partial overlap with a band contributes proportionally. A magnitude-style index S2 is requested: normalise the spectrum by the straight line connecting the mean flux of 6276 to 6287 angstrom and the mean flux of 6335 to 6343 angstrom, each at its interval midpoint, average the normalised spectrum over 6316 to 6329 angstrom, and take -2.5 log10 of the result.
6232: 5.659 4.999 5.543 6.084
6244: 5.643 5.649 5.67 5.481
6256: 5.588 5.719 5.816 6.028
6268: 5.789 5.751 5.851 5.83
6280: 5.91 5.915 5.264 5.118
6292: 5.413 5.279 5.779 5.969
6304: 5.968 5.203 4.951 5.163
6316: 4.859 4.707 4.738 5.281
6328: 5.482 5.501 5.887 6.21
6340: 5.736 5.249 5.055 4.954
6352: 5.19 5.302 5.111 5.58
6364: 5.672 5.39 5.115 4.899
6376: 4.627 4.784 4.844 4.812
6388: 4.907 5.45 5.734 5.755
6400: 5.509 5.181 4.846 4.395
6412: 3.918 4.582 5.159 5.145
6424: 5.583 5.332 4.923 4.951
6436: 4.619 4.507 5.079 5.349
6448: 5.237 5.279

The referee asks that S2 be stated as 0.16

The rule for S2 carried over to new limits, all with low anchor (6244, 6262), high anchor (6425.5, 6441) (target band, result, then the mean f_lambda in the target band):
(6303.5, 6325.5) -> 0.066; 5.06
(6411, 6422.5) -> 0.046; 4.74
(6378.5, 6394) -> 0.006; 5.05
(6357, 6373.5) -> -0.033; 5.32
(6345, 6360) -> 0.016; 5.14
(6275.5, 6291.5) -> -0.017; 5.6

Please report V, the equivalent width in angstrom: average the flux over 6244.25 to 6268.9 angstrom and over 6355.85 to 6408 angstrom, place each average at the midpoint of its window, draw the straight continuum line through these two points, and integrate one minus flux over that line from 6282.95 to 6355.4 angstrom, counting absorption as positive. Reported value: 1.20 angstrom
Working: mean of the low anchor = 5.71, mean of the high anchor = 5.18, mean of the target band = 5.36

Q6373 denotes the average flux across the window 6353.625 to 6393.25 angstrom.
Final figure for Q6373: 5.13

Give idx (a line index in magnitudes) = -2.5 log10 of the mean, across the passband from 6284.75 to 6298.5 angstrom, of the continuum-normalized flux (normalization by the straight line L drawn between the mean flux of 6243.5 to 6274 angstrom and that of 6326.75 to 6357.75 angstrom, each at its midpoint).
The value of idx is 0.053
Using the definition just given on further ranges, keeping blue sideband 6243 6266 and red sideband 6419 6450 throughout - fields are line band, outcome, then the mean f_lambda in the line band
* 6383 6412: 0.02 mag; 5.11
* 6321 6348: -0.01 mag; 5.46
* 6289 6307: -0.01 mag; 5.59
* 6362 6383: 0.05 mag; 5.06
